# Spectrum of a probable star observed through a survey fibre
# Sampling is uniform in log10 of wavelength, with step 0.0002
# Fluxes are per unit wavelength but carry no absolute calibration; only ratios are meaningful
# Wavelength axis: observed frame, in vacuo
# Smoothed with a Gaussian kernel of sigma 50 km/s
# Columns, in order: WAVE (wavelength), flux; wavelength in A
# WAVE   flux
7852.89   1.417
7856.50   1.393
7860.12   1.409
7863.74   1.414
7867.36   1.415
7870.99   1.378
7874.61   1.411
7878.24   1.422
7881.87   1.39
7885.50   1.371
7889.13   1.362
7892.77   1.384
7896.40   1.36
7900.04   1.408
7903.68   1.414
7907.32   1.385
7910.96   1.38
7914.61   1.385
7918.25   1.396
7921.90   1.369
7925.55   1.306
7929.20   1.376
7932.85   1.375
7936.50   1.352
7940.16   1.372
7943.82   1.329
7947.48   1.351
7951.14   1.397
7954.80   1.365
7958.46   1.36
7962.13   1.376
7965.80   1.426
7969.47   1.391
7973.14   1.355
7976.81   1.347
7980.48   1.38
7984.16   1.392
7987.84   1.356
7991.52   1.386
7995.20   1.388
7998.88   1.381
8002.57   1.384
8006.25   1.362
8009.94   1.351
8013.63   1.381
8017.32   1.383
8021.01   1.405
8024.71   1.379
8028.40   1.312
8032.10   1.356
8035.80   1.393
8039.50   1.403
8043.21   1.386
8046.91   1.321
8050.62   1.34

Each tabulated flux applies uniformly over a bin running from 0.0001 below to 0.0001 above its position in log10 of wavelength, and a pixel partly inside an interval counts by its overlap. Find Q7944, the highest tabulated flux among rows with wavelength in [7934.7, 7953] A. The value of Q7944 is 1.397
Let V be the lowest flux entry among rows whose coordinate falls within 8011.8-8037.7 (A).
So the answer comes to 1.312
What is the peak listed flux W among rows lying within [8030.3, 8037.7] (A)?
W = 1.393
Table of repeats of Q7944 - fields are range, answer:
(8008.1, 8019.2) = 1.383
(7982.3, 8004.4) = 1.392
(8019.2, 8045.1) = 1.405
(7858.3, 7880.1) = 1.422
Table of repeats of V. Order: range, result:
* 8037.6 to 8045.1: 1.386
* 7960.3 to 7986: 1.347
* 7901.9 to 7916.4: 1.38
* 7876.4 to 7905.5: 1.36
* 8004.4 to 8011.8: 1.351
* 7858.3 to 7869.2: 1.409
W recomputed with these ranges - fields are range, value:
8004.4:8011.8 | 1.362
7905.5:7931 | 1.396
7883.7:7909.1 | 1.414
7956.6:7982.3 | 1.426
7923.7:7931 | 1.376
